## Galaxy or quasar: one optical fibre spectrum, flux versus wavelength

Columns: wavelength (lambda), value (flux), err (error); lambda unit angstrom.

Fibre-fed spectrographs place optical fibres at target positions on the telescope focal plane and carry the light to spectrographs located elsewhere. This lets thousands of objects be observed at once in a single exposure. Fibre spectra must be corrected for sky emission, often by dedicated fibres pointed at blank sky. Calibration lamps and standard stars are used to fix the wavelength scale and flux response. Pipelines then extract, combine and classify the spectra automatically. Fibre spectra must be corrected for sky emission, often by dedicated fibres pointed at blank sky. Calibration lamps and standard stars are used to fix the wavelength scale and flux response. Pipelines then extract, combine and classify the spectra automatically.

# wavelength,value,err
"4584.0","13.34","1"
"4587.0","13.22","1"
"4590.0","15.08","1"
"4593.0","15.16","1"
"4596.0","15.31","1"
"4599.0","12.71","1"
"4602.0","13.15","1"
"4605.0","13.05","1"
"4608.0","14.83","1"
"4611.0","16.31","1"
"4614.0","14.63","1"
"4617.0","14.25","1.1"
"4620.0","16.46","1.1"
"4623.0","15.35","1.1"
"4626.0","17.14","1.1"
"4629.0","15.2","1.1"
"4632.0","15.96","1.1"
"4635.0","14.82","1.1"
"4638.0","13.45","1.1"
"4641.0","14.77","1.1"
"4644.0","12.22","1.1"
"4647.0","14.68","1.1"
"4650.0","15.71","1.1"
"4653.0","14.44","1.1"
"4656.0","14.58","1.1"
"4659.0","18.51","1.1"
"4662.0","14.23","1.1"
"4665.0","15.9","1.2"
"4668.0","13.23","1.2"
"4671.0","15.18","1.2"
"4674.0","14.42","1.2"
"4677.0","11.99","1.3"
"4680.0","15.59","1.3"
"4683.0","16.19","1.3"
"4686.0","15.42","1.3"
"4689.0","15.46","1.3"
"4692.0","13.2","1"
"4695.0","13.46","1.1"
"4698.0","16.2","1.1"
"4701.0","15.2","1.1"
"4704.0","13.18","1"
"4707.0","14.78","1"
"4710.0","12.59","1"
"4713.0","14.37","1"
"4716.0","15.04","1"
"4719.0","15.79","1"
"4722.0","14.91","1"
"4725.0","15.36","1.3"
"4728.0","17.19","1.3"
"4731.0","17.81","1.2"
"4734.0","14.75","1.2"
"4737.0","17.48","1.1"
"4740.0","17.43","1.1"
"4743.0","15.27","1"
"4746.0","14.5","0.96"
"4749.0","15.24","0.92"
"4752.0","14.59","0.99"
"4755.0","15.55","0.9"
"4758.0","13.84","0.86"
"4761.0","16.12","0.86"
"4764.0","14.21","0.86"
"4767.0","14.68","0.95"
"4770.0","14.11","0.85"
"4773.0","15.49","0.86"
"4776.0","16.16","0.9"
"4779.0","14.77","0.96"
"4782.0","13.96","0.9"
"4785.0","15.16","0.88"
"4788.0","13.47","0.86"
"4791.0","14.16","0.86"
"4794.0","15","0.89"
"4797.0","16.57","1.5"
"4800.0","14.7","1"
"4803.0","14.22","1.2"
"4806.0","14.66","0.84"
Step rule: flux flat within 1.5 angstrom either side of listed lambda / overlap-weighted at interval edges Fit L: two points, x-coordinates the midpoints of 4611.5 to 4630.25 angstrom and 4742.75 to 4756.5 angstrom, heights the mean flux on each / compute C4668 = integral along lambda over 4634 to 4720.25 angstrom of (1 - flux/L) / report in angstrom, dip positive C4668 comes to 3.8 angstrom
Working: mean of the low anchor 15.6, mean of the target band 14.6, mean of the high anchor 15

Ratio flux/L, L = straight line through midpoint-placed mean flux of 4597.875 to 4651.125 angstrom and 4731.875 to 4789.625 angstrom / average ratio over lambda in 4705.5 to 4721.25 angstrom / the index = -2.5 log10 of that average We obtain 0.03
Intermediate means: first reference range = 14.7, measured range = 14.5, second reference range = 15.1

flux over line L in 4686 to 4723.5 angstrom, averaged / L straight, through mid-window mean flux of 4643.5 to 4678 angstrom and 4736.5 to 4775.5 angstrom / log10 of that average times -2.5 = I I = 0.03 mag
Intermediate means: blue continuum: 14.7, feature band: 14.6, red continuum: 15.2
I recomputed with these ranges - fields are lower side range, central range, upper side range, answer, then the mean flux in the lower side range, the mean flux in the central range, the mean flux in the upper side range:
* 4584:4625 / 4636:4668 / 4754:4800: -0.01 mag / 14.6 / 14.8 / 14.9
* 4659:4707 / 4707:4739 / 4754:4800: -0.05 mag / 14.7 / 15.5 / 14.9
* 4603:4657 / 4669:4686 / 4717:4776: 0.03 mag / 14.9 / 14.7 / 15.5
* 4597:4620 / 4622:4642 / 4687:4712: -0.07 mag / 14.3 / 15.3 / 14.3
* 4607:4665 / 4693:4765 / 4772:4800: -0.01 mag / 15.2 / 15.2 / 14.9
